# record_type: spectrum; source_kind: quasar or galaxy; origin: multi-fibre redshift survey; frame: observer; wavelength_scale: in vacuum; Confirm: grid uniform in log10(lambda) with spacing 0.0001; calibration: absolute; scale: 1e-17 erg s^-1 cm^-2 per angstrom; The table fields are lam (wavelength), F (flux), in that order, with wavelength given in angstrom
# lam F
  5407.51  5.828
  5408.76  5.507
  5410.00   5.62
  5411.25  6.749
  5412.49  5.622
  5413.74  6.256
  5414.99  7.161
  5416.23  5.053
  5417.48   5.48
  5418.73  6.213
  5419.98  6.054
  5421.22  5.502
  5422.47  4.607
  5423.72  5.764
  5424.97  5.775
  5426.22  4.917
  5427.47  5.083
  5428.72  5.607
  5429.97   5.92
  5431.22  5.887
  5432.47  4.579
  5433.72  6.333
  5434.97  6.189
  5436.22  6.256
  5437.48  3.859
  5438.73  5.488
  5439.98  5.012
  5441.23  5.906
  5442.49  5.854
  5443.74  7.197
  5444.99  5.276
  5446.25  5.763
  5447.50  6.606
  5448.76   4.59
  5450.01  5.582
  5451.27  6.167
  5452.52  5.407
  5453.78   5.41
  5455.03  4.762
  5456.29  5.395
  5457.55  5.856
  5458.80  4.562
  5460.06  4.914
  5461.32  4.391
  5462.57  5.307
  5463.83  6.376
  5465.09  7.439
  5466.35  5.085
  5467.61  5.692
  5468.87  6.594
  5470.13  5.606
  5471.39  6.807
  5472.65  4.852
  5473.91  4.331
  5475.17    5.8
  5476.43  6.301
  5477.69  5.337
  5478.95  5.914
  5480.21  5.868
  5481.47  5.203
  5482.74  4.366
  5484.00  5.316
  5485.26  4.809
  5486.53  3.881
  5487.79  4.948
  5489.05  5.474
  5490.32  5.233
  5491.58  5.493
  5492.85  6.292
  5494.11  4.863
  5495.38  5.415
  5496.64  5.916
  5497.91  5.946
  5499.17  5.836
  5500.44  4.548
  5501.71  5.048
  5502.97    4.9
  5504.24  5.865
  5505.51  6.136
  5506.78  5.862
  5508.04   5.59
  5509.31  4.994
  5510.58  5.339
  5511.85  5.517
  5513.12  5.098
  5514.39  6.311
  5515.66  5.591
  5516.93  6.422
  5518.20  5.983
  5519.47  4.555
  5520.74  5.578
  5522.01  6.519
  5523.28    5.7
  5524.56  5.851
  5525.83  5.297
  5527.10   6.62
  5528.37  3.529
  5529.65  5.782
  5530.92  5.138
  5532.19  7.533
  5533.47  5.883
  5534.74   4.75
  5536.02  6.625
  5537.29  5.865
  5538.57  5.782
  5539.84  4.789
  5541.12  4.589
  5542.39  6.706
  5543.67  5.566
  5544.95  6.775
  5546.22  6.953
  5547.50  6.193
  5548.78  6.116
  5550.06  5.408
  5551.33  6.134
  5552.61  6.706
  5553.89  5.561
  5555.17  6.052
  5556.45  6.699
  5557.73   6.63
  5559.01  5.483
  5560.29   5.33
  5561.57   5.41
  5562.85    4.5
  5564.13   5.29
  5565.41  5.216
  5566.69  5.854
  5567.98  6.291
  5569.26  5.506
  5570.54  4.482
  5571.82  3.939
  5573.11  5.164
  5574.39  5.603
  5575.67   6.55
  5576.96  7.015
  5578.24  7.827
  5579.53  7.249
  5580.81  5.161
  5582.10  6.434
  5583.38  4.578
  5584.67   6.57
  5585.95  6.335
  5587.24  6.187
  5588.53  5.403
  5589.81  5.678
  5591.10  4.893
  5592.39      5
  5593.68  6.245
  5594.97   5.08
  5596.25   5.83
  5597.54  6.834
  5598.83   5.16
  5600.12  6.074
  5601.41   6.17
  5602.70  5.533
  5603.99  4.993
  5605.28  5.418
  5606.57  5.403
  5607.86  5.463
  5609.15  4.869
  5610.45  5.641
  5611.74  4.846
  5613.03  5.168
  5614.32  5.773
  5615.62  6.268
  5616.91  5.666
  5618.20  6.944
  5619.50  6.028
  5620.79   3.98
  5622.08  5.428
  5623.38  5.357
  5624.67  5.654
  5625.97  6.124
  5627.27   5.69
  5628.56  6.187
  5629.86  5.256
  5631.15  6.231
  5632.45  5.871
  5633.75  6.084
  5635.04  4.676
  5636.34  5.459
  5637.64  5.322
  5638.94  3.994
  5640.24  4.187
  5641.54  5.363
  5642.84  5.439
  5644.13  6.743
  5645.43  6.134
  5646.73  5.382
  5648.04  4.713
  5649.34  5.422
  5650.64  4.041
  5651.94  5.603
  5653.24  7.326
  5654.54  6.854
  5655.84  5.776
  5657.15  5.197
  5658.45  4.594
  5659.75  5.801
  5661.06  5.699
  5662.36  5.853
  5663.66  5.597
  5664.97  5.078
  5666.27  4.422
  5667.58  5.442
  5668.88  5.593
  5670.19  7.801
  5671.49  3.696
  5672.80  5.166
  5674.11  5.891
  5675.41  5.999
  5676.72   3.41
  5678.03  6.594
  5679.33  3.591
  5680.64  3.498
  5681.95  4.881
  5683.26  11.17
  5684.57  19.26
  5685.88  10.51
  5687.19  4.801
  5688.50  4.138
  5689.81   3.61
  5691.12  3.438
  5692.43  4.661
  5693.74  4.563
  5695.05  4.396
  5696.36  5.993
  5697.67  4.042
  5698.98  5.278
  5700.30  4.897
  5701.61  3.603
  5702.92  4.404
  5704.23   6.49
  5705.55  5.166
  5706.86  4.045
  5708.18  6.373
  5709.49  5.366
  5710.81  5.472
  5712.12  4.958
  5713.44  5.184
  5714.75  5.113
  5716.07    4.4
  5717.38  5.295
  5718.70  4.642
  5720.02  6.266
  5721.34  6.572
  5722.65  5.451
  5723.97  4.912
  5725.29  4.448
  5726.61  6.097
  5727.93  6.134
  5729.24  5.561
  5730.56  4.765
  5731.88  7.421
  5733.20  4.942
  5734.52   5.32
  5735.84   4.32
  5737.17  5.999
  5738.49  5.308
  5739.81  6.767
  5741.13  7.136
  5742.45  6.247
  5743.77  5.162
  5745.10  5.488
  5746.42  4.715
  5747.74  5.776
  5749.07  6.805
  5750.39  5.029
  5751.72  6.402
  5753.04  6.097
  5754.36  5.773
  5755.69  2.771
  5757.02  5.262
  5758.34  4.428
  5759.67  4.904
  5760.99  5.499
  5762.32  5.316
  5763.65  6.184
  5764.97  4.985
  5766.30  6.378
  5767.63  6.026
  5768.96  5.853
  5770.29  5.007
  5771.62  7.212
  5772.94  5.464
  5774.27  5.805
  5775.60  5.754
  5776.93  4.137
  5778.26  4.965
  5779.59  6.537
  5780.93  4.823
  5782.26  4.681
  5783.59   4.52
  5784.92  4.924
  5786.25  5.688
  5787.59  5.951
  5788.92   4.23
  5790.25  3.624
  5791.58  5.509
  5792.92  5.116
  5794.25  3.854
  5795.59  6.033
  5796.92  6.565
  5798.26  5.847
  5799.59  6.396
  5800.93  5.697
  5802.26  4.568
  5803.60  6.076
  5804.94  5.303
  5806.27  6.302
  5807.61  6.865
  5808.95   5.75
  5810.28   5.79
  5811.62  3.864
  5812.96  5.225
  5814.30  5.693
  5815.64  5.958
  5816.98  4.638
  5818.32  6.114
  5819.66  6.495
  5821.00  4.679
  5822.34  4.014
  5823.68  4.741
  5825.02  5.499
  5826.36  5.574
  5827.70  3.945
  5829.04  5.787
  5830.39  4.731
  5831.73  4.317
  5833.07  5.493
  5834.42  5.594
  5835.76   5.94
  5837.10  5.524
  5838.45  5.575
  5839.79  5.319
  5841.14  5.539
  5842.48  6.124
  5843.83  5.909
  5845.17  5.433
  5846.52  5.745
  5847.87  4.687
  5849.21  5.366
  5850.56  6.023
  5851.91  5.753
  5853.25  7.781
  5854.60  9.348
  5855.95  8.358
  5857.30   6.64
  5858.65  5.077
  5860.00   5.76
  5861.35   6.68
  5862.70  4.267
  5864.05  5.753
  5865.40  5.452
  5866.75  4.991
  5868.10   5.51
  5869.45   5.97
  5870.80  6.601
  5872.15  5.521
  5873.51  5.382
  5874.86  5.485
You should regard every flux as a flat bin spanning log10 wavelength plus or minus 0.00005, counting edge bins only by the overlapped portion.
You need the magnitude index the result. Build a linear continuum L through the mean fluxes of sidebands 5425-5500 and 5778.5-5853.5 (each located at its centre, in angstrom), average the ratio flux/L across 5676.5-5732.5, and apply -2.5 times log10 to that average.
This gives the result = -0.03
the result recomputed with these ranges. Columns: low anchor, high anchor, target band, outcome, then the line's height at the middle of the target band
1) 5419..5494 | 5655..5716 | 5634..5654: 0.042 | 5.56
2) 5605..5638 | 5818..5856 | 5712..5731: 0.055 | 5.61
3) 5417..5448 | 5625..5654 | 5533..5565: -0.049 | 5.57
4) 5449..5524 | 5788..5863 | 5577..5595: -0.084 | 5.52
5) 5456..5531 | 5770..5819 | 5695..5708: 0.112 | 5.44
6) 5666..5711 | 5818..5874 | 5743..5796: 0.071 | 5.67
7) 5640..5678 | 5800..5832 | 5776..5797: 0.068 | 5.37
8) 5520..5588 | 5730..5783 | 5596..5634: 0.016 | 5.74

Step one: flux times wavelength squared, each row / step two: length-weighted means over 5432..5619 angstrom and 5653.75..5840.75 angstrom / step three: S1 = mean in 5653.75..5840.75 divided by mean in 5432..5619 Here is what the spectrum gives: 1.1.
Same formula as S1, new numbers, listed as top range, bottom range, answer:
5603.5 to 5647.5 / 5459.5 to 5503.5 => 1.07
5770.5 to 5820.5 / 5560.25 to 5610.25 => 1.04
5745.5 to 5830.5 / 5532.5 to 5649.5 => 1.01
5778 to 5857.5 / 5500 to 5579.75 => 1.07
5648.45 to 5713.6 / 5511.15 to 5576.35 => 1.03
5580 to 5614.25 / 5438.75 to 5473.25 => 1.04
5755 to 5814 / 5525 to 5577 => 1.02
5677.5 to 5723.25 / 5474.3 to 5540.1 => 1.10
